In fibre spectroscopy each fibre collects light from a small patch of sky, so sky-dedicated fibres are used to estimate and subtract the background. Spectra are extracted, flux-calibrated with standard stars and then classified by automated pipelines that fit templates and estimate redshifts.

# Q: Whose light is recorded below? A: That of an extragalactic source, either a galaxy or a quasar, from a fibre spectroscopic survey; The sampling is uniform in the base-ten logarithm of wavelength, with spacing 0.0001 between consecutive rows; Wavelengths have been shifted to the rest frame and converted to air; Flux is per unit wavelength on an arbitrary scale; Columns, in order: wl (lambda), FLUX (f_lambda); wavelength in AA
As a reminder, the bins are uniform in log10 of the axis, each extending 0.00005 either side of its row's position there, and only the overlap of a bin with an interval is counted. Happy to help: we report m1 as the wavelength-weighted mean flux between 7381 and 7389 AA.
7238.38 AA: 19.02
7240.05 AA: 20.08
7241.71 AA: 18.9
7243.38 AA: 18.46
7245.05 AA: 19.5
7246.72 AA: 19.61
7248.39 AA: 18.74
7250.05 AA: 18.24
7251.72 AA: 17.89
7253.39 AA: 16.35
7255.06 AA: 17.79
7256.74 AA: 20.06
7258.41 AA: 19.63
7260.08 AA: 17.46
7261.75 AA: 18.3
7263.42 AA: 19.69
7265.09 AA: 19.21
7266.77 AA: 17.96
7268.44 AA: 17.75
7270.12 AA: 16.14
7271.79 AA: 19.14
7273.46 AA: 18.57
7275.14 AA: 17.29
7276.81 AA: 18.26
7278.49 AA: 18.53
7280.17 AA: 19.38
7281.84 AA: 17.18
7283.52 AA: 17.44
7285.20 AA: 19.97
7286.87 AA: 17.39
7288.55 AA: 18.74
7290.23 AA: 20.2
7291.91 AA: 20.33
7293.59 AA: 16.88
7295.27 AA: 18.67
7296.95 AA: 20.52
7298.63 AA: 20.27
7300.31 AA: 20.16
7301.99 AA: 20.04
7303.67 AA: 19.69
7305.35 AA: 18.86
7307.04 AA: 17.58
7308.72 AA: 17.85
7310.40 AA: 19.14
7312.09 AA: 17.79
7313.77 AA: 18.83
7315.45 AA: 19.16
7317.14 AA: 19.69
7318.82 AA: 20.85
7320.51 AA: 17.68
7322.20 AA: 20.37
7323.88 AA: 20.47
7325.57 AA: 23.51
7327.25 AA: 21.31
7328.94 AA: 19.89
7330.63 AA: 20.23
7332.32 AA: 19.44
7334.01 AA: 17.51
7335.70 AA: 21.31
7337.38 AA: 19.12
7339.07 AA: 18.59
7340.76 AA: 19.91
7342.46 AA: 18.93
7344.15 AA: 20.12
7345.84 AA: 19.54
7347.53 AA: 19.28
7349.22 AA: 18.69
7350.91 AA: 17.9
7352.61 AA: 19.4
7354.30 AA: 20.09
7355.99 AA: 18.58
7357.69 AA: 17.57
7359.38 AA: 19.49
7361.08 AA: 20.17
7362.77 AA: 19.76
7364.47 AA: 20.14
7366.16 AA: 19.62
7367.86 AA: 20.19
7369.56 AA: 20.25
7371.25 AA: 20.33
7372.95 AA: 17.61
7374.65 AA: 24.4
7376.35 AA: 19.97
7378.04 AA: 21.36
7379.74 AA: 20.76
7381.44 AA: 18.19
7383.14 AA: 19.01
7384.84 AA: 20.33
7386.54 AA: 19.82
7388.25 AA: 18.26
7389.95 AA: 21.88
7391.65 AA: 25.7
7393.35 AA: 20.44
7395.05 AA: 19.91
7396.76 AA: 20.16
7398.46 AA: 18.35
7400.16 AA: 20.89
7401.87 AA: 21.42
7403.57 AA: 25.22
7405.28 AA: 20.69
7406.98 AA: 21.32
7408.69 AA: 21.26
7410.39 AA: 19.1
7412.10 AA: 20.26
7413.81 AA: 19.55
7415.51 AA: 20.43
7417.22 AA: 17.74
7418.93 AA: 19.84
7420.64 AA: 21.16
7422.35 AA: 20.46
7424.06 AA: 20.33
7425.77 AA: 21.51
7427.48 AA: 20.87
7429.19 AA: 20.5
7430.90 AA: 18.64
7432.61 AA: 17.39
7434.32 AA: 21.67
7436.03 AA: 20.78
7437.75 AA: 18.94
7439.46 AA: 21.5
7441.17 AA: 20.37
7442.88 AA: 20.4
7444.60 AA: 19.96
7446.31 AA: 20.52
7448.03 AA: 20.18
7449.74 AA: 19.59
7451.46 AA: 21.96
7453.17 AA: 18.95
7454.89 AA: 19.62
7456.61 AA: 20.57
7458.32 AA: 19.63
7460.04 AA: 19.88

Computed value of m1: 19.2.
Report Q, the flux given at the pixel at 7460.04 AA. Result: 19.88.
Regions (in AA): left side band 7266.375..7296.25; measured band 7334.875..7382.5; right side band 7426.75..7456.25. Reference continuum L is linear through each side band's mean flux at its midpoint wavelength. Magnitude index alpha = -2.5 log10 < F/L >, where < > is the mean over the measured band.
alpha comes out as -0.03 mag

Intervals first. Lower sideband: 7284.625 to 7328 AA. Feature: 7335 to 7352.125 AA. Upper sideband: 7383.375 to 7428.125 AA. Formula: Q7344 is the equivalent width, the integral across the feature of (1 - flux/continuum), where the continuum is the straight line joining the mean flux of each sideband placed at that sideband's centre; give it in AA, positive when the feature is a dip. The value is 0.5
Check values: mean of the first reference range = 19.5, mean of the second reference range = 20.6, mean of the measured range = 19.3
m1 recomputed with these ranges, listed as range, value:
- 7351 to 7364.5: 19.3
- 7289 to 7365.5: 19.5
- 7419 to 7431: 20.6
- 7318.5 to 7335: 20.1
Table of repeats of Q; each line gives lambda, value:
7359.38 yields 19.49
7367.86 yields 20.19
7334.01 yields 17.51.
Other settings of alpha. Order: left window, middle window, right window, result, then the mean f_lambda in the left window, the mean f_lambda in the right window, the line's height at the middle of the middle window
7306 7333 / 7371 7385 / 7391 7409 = 0.04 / 19.6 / 21.4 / 20.9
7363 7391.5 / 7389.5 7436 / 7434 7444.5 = -0.01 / 20.3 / 20.5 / 20.4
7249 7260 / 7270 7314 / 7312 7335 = 0.02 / 18.3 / 19.8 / 19.1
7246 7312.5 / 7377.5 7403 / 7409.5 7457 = -0.04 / 18.6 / 20.1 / 19.7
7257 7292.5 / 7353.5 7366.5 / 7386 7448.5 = 0.01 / 18.5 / 20.5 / 19.7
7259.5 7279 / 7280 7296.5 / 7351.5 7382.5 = -0.01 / 18.2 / 19.9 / 18.5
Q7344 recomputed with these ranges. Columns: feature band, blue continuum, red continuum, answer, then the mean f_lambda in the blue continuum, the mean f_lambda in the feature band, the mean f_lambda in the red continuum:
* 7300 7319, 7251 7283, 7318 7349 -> 0.2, 18.2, 19.1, 19.9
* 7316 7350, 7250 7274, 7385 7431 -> -0.7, 18.3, 19.8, 20.6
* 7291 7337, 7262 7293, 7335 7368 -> -1.5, 18.5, 19.6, 19.4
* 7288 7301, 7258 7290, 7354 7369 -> -0.6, 18.3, 19.5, 19.5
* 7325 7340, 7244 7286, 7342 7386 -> -0.6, 18.4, 20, 19.7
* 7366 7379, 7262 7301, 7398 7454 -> -0.5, 18.7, 20.5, 20.4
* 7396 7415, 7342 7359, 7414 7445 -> -0.9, 19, 20.8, 20.1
